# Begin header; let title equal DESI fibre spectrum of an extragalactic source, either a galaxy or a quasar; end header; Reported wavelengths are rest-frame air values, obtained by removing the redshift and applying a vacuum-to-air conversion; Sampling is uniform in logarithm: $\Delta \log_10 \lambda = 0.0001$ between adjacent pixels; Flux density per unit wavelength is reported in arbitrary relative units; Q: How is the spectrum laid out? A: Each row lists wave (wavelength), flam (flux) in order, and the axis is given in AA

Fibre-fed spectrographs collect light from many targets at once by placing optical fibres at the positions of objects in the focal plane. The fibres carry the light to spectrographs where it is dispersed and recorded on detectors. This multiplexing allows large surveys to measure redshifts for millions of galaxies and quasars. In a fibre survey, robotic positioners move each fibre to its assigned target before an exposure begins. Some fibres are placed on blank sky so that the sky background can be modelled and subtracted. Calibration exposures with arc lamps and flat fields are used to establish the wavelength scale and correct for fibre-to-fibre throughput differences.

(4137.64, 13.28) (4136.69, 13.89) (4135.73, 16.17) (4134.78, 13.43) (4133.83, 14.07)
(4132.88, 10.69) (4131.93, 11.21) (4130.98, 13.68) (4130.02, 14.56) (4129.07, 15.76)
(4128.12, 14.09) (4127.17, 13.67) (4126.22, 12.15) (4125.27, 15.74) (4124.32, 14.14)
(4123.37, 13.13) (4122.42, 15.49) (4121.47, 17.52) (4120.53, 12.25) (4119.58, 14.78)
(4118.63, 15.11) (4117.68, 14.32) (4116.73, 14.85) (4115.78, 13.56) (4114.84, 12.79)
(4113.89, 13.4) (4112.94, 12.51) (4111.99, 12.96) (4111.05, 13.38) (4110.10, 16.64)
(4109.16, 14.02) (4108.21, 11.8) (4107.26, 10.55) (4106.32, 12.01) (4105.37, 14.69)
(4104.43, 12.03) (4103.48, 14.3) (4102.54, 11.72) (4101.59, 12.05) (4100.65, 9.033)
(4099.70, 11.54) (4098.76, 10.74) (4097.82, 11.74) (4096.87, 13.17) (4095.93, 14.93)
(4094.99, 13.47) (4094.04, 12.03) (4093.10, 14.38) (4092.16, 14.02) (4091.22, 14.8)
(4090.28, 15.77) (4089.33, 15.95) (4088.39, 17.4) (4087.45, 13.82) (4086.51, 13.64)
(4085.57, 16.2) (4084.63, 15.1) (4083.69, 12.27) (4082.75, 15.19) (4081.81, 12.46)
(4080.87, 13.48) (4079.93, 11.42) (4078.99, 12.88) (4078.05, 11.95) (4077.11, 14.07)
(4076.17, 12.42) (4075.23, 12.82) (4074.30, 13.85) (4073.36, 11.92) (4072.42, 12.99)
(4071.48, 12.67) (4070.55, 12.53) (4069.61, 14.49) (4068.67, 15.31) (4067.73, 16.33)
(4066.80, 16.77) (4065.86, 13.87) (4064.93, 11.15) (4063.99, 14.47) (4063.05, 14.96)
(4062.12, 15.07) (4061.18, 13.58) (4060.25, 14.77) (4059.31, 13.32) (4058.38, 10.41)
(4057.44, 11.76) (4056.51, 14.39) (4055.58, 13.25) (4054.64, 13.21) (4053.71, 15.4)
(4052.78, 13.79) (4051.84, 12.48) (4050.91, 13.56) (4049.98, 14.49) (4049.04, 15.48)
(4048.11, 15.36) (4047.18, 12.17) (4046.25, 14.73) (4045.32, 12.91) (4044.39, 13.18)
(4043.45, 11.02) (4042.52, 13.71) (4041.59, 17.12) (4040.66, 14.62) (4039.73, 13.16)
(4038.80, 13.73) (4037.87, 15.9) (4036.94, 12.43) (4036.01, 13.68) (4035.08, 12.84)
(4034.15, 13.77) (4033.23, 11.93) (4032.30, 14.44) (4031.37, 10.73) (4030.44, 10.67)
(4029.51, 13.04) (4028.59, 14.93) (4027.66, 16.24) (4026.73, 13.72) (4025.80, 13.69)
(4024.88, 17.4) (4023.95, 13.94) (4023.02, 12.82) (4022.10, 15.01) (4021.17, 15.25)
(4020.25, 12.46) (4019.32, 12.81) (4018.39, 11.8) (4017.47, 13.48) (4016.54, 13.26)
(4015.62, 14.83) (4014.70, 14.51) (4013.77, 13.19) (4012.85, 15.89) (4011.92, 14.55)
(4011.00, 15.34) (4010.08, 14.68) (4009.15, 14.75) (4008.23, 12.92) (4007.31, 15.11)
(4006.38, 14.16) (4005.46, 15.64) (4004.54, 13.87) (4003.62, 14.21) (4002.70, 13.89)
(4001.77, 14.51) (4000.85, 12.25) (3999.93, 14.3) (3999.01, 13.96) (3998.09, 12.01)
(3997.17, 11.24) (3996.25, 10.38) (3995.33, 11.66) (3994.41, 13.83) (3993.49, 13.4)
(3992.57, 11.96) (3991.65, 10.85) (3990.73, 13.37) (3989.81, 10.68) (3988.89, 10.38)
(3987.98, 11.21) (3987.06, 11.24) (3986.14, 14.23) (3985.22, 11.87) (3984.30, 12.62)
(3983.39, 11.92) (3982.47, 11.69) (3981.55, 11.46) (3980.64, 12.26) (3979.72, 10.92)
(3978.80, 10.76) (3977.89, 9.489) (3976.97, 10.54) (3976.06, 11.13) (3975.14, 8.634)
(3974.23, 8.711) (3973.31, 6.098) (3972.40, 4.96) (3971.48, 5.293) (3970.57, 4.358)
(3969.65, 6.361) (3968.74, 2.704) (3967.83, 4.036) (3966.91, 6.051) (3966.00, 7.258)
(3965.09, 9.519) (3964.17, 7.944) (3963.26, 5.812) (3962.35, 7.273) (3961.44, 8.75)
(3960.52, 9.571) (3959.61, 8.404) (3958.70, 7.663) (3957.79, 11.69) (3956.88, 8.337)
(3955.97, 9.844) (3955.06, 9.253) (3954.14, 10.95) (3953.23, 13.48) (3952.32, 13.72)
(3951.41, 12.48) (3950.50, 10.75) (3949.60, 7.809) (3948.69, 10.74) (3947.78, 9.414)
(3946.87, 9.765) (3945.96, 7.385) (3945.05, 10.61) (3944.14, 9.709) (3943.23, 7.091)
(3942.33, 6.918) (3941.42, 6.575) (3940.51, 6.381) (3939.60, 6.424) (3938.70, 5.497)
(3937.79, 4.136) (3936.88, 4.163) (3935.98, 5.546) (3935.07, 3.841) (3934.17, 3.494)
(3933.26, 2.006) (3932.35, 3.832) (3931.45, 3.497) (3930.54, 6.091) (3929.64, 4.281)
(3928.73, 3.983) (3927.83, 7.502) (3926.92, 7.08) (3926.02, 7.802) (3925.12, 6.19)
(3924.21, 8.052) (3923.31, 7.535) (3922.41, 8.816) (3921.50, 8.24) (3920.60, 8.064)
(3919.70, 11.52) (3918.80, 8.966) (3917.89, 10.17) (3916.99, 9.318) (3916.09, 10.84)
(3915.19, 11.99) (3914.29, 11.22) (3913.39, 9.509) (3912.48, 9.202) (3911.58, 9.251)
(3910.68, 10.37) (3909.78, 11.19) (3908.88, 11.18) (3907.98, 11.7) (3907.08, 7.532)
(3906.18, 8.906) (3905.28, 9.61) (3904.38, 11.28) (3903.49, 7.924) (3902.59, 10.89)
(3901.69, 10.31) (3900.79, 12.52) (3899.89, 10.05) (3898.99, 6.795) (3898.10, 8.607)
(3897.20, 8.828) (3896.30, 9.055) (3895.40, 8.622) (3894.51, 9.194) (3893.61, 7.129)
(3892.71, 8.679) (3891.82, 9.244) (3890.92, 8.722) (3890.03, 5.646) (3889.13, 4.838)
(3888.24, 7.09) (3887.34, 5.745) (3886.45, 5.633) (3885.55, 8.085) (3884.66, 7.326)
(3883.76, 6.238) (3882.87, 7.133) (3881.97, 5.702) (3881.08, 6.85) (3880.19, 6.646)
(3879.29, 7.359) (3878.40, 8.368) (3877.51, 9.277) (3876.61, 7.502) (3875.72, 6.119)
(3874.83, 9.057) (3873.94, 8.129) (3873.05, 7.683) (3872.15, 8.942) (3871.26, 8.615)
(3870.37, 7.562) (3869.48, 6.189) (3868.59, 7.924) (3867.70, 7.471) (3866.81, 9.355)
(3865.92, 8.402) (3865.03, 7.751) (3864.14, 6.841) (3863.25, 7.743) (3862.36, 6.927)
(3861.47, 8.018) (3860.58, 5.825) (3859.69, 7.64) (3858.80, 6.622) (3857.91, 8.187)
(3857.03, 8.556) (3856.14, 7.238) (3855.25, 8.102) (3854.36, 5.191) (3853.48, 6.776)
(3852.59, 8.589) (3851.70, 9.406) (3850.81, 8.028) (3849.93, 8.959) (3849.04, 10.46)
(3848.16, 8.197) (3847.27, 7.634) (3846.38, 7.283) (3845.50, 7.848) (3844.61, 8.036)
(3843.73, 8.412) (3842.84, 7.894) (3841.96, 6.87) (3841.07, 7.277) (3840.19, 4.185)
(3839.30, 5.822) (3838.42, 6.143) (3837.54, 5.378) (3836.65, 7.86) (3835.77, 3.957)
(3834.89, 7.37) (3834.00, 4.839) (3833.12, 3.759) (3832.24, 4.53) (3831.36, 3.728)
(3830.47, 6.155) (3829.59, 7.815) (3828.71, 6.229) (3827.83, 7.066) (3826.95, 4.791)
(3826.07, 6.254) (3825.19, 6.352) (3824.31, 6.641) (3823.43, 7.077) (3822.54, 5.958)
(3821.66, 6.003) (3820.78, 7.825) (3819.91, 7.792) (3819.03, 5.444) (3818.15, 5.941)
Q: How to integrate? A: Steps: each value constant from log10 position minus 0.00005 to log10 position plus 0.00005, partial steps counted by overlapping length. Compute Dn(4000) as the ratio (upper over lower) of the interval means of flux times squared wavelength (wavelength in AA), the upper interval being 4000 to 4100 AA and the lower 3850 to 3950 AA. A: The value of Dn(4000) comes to 1.9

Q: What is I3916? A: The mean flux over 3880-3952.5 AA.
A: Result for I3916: 8.04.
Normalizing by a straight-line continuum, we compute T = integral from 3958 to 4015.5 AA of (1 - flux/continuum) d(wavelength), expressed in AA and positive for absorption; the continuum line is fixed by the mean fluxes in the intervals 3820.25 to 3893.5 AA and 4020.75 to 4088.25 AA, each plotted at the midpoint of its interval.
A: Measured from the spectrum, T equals 3.0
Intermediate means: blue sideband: 7.12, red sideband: 13.7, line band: 11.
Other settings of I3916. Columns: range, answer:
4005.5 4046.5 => 13.9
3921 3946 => 6.15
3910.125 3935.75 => 7.59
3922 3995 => 8.49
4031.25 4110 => 13.5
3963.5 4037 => 11.9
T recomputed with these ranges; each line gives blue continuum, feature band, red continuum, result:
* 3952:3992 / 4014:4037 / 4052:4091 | -3.6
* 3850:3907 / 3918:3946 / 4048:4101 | 8.7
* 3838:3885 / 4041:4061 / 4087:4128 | -2.4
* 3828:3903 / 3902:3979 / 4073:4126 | 9.9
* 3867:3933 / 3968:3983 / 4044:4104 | 3.1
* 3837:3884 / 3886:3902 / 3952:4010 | 0.5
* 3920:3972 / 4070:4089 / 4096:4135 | -2.2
